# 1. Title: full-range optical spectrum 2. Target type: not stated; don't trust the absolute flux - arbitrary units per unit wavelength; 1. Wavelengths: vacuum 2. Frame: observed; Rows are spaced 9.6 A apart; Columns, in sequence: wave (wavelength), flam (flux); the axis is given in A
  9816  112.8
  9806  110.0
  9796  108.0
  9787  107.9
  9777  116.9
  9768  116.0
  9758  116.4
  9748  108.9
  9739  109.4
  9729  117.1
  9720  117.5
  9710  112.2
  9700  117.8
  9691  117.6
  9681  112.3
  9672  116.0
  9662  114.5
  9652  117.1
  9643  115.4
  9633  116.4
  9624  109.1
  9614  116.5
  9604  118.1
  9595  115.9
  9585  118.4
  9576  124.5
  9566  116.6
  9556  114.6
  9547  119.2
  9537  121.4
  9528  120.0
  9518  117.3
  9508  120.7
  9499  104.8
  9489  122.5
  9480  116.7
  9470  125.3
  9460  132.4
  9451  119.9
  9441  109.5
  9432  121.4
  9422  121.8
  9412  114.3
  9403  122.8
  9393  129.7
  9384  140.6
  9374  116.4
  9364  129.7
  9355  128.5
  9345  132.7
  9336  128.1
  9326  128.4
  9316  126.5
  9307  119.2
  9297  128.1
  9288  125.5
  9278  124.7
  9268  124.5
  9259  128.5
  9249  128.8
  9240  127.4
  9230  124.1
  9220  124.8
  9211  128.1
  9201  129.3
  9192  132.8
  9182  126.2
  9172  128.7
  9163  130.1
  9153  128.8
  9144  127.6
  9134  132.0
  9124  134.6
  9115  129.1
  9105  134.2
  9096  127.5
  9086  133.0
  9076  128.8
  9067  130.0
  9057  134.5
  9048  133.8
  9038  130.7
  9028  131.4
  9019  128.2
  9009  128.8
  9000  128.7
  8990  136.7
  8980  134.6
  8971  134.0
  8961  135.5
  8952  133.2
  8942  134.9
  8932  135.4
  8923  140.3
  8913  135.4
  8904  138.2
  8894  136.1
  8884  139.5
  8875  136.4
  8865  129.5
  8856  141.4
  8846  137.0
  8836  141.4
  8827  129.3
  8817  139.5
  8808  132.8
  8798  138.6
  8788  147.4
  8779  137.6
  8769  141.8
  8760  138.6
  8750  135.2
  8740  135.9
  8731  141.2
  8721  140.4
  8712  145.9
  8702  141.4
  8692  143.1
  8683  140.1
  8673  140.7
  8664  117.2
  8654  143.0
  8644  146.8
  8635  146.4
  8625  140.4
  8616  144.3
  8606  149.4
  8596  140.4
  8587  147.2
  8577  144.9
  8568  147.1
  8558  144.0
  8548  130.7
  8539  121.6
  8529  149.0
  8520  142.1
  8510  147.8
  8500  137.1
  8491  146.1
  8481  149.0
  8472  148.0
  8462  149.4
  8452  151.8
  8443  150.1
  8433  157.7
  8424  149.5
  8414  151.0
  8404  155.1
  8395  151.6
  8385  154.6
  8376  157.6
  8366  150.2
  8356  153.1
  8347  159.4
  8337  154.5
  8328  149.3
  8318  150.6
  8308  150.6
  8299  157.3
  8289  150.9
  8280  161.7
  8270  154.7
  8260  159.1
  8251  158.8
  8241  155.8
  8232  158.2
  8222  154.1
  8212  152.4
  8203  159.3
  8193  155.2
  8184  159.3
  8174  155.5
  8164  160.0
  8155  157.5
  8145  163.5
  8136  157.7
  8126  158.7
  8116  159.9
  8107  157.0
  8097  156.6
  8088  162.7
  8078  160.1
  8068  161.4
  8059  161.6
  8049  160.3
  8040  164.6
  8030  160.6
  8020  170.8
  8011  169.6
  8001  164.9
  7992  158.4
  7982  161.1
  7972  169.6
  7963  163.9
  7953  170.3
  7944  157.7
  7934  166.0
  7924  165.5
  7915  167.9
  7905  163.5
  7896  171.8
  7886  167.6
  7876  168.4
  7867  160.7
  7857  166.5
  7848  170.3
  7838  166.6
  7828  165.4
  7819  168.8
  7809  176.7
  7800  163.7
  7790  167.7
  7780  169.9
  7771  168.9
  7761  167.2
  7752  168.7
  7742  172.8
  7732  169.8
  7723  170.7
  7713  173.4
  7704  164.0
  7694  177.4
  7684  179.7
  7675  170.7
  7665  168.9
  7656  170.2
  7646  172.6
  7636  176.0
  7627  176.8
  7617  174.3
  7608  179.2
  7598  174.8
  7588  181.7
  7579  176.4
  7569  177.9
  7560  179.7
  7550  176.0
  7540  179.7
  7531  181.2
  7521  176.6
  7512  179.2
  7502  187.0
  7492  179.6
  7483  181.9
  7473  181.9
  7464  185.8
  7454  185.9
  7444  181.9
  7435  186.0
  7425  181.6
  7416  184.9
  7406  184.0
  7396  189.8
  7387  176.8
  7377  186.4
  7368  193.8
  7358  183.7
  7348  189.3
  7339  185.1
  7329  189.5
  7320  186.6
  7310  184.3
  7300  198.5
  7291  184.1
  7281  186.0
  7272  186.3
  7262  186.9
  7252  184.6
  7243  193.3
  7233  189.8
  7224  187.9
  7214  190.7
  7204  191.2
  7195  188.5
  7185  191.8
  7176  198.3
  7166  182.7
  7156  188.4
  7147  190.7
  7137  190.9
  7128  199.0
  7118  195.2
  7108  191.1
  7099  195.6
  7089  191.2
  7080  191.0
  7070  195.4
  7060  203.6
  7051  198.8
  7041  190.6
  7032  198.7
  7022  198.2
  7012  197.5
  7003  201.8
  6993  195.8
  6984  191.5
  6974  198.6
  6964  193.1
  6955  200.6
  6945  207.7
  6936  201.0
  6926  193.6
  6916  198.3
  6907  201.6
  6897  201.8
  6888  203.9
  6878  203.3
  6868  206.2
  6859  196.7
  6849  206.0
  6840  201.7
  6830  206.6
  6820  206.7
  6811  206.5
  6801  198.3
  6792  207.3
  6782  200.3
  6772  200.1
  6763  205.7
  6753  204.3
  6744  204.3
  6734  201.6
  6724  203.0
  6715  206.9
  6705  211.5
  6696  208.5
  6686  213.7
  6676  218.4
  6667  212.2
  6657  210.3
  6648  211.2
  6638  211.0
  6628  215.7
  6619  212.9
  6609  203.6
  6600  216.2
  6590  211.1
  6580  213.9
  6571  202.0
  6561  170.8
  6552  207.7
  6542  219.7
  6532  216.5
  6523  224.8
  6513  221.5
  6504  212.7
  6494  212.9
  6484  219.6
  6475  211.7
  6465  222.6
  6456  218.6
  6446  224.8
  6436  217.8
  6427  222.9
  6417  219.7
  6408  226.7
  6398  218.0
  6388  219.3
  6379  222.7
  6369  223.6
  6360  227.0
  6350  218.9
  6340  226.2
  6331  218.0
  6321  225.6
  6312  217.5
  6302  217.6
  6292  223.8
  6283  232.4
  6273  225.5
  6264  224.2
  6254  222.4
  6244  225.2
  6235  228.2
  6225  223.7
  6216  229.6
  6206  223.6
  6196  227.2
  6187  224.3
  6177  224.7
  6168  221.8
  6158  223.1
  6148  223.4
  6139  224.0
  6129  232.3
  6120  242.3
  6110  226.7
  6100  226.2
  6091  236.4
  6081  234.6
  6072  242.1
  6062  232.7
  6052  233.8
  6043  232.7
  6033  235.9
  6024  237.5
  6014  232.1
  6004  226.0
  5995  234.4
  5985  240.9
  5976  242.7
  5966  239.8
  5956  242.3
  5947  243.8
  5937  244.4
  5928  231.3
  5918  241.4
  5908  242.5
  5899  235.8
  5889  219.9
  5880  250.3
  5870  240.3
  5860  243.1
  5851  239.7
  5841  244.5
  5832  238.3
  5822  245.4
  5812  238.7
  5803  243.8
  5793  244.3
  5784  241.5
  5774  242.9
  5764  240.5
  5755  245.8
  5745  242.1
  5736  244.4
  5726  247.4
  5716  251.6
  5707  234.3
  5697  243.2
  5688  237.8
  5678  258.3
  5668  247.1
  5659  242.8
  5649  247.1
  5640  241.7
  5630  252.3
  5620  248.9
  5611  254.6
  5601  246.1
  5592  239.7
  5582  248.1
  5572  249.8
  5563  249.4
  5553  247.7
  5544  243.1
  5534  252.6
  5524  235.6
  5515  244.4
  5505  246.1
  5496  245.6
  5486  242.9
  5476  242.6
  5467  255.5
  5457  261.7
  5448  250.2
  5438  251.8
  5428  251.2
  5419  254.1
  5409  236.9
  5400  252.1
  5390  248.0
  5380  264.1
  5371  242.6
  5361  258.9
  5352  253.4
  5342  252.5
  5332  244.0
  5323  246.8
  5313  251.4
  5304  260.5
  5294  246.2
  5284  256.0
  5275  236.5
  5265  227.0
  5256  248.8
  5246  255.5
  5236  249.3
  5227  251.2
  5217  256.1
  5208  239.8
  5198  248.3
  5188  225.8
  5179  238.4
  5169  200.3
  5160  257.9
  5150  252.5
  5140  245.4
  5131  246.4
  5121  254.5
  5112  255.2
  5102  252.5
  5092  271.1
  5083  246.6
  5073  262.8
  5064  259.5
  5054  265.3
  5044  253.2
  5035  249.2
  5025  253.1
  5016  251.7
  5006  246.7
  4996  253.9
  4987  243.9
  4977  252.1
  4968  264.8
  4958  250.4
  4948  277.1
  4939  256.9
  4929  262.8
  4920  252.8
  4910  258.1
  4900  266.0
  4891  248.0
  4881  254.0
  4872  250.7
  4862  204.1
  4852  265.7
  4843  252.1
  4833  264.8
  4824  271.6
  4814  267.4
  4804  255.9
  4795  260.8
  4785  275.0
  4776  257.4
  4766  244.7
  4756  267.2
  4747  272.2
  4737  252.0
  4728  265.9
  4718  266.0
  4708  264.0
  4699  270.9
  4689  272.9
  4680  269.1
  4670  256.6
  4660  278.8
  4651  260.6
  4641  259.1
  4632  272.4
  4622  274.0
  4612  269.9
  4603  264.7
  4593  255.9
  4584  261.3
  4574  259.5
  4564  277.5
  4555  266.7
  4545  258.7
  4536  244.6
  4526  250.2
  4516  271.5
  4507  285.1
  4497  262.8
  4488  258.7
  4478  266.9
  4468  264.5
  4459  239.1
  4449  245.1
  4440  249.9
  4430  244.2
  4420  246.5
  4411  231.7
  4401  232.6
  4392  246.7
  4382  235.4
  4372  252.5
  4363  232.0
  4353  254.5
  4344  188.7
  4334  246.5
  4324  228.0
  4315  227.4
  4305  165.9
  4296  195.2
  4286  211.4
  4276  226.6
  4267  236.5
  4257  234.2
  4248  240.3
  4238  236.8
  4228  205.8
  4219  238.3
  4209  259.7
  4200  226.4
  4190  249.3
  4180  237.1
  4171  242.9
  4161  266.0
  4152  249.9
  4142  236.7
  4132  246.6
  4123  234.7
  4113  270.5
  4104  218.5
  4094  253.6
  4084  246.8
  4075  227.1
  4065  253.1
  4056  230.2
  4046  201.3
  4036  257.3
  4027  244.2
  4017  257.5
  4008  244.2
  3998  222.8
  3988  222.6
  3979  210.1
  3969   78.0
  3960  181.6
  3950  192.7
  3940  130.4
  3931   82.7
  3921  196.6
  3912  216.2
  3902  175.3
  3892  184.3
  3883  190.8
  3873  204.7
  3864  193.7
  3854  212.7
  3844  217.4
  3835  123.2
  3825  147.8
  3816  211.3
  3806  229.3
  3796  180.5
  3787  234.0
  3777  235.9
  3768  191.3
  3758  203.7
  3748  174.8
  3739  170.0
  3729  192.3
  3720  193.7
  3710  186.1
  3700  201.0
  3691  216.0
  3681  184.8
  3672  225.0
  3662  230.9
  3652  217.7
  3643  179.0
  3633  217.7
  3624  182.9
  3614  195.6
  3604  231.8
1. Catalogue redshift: 0.00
